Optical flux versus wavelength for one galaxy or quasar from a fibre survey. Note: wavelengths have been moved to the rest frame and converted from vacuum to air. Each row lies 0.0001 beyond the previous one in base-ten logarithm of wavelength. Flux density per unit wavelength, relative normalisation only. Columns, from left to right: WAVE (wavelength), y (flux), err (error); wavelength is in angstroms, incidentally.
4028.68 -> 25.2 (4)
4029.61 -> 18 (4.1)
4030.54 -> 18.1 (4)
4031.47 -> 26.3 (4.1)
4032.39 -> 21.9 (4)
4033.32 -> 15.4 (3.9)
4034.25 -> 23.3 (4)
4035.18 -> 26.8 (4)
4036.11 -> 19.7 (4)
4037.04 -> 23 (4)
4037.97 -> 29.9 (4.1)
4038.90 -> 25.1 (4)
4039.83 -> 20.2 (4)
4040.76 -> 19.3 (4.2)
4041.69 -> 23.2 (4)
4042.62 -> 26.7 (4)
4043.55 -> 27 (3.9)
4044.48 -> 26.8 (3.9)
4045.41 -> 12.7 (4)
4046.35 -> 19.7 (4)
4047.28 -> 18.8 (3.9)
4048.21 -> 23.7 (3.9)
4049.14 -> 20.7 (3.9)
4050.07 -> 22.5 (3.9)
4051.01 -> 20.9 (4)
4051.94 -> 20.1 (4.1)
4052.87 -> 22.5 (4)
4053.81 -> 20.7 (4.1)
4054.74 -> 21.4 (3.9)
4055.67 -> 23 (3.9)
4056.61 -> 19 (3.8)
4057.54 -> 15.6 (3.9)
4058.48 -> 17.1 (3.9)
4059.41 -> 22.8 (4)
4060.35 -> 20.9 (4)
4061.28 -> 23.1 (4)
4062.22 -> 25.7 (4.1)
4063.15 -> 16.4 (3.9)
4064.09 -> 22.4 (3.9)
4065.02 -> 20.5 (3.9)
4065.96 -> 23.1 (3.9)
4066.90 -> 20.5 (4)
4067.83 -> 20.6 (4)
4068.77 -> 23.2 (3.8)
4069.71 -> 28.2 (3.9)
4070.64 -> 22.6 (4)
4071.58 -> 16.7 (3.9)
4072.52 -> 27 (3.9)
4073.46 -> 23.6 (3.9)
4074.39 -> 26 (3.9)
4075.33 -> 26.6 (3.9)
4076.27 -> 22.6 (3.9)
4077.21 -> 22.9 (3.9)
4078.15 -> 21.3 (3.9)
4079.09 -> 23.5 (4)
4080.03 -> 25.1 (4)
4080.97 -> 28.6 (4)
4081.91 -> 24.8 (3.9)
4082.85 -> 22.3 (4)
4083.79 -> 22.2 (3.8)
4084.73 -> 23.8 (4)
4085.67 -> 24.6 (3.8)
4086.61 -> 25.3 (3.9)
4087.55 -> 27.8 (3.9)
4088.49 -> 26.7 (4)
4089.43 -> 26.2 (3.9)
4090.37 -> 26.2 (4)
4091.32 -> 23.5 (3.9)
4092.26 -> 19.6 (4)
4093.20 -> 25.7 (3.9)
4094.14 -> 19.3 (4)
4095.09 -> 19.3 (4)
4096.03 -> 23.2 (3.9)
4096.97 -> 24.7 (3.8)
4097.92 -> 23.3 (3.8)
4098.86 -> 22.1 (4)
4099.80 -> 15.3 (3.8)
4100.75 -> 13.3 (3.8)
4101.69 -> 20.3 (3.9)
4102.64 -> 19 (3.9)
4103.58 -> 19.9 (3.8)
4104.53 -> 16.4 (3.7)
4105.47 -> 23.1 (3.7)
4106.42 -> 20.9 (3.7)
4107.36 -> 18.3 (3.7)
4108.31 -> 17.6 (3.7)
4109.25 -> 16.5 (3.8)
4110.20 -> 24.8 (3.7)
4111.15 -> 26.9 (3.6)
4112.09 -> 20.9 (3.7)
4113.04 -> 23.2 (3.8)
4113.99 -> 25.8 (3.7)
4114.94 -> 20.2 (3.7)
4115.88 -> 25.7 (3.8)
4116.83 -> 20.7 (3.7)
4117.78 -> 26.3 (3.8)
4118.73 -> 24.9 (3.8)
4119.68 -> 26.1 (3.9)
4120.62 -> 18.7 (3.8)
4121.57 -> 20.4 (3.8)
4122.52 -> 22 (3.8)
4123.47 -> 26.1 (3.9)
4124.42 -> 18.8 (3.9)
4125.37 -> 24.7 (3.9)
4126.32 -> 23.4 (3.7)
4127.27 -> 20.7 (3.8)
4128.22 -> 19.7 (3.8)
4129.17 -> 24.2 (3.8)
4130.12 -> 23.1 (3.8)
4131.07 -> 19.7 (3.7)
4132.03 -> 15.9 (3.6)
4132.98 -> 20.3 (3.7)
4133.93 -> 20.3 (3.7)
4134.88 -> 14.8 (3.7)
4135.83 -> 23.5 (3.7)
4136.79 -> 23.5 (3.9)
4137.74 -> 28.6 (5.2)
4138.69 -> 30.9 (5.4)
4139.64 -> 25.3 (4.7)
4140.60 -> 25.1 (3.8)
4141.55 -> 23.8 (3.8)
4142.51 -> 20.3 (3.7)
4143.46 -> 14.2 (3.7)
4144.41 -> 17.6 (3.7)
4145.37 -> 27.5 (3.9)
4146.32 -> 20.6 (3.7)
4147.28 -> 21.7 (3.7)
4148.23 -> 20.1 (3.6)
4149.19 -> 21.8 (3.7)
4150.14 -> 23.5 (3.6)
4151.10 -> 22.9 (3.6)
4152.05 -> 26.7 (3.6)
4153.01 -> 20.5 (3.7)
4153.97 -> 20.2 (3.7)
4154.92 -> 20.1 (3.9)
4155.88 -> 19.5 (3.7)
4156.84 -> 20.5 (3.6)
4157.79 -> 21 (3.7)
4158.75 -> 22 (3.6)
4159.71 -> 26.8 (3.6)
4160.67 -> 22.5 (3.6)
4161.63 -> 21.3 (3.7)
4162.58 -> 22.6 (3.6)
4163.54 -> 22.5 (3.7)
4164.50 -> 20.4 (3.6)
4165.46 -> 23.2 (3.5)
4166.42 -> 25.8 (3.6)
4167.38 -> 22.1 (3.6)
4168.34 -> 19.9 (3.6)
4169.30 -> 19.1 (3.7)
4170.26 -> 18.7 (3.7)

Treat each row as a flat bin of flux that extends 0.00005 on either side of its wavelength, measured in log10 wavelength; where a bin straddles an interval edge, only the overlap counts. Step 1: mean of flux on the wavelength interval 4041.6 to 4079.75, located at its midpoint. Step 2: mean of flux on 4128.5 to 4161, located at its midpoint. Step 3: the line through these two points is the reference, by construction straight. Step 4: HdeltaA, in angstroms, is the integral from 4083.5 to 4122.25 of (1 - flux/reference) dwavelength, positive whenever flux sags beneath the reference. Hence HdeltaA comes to -0.26 angstroms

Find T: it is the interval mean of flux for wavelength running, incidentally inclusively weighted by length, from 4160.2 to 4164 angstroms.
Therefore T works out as 22.3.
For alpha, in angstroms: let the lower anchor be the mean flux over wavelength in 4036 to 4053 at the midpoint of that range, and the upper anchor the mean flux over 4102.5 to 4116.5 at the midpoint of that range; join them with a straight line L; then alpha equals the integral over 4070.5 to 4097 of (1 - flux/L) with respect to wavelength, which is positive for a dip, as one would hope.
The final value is -2.6 angstroms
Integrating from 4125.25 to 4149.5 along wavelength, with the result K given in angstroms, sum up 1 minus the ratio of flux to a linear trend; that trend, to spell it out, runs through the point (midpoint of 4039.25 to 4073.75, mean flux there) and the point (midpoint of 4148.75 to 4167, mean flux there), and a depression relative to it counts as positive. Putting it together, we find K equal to 0.3 angstroms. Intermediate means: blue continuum 21.6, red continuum 22.3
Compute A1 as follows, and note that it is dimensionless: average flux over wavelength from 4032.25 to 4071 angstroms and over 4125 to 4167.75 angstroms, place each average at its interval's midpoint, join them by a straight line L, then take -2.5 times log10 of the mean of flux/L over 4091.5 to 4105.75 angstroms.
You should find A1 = 0.08 mag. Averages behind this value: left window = 21.8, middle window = 20.3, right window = 22.1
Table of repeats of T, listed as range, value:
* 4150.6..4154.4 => 22.6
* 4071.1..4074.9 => 23.4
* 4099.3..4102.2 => 16.4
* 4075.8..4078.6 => 22.2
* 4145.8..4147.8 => 21.3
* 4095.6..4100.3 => 21.7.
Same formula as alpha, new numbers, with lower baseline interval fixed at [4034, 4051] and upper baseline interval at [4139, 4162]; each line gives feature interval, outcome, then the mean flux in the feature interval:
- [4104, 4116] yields 0.4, 21.4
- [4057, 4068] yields 0.9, 20.7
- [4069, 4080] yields -0.6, 23.8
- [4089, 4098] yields -0.3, 23.1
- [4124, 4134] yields 0.5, 21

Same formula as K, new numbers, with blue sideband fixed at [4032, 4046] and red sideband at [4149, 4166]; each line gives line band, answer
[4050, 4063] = 1.0 angstroms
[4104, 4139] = 0.4 angstroms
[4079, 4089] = -1.1 angstroms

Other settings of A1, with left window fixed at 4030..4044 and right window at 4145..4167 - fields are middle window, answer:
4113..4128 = -0.02 mag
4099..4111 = 0.18 mag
